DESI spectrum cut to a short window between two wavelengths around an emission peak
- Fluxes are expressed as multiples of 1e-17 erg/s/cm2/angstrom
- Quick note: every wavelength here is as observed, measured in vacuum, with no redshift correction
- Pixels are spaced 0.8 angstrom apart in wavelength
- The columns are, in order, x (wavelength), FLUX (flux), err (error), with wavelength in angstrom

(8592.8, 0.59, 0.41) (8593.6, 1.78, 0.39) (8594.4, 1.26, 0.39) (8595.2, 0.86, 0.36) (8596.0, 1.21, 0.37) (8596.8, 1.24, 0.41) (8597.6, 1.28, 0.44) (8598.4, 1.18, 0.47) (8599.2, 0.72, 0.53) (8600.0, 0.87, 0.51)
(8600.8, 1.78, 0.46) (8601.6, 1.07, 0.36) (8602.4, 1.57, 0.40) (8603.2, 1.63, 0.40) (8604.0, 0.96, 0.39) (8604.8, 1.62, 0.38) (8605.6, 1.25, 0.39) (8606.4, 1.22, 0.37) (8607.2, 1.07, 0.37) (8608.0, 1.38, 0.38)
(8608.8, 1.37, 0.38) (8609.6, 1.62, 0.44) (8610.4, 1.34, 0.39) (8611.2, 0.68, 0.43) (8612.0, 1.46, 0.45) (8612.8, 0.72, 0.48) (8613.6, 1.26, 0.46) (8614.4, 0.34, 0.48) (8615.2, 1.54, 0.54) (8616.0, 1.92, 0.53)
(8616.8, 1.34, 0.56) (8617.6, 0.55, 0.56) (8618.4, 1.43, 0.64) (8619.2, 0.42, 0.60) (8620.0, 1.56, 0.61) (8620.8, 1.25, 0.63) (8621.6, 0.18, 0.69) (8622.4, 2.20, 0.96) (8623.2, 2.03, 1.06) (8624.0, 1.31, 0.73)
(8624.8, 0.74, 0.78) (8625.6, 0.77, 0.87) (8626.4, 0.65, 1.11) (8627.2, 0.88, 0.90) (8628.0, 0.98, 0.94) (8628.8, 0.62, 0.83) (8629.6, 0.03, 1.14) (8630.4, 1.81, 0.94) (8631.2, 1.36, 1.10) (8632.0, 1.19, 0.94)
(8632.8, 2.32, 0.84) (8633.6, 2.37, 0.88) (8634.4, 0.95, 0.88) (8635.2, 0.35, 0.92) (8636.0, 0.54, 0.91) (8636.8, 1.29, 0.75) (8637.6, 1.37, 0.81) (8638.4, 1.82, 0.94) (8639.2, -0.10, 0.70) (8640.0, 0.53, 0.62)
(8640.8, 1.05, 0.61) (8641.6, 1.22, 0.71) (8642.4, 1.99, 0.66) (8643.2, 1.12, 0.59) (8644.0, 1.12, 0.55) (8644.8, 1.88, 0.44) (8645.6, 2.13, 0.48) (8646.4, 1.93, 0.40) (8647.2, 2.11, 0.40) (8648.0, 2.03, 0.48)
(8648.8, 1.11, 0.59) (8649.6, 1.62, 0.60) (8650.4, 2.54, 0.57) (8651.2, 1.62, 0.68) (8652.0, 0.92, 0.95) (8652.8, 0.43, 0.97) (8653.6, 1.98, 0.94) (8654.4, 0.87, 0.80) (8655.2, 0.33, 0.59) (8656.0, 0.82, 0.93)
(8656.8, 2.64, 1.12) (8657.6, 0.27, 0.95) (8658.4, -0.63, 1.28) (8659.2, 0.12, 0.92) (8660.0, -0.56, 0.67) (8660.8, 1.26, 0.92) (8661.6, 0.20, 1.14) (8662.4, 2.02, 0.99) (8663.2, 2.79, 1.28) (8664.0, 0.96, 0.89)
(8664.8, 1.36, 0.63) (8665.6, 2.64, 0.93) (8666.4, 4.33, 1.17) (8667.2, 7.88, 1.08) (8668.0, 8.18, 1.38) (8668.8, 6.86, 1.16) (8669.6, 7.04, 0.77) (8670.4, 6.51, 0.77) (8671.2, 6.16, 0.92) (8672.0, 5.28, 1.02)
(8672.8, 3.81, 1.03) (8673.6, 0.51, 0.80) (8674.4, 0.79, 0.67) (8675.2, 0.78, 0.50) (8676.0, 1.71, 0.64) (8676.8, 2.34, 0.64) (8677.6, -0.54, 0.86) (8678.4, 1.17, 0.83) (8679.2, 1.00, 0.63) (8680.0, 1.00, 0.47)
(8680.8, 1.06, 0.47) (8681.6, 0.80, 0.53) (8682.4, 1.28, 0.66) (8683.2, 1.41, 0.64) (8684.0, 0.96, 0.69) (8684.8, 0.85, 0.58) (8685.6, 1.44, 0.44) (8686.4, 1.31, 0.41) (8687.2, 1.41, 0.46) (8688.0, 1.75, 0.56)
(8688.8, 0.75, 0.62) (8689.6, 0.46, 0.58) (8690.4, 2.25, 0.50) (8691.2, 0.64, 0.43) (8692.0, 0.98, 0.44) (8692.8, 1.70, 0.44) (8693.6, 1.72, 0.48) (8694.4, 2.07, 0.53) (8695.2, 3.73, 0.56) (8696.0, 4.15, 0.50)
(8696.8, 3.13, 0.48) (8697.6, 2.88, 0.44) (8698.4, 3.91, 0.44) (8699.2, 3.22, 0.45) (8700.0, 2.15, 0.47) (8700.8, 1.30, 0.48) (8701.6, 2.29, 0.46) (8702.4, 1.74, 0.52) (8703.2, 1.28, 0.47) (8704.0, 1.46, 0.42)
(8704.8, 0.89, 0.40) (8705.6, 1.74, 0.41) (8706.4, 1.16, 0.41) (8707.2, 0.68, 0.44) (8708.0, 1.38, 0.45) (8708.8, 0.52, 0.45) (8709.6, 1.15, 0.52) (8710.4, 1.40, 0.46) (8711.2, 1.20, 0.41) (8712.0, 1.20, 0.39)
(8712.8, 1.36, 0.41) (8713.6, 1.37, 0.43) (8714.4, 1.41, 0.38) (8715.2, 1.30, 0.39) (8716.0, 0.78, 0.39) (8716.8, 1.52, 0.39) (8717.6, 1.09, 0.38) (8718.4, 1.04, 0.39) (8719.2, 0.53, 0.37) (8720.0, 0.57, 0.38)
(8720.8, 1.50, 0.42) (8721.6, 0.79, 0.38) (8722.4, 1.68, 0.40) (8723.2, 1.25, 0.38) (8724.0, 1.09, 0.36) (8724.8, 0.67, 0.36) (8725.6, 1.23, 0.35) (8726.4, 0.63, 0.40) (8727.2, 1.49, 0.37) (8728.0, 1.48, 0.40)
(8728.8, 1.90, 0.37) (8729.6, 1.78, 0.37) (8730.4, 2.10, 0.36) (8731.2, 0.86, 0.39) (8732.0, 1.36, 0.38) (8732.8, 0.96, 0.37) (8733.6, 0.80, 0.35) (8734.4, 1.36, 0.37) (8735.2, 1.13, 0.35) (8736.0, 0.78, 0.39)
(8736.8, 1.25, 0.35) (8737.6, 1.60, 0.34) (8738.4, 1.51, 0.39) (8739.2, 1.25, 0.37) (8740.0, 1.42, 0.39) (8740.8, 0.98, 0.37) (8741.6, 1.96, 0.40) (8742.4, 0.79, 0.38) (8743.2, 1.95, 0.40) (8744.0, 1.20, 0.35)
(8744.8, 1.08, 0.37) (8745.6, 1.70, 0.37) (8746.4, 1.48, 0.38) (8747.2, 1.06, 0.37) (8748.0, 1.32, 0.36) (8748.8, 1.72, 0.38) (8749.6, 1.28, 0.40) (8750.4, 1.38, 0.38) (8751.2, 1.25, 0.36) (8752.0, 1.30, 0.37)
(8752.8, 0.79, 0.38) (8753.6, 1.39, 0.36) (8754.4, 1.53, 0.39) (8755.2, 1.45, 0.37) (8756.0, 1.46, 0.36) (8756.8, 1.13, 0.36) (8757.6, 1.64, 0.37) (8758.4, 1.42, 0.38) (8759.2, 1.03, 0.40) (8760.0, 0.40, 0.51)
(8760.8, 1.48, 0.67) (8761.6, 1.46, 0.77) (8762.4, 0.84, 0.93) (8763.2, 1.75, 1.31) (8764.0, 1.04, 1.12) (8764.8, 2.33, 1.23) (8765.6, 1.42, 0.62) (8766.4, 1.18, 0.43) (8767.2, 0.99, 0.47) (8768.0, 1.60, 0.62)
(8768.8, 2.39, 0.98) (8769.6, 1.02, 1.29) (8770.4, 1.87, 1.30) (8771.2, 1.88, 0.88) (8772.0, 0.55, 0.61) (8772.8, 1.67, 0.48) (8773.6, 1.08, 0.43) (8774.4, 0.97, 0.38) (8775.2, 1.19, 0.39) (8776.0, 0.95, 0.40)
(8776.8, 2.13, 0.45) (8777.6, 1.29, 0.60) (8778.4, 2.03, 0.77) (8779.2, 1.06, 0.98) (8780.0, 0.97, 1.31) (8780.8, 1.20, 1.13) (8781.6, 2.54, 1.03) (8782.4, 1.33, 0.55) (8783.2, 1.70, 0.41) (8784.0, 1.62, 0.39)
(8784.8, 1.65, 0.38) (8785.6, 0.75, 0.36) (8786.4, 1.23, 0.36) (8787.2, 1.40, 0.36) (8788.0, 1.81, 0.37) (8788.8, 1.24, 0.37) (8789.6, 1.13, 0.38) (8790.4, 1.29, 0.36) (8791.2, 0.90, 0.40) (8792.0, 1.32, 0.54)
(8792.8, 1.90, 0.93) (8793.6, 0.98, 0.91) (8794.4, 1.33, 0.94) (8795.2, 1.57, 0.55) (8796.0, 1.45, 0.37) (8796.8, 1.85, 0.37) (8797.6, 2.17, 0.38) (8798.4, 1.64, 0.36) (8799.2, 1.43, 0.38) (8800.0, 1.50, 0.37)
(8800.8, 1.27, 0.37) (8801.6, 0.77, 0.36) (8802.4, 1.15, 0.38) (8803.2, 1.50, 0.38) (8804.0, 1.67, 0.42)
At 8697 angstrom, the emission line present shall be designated [N II] 6583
